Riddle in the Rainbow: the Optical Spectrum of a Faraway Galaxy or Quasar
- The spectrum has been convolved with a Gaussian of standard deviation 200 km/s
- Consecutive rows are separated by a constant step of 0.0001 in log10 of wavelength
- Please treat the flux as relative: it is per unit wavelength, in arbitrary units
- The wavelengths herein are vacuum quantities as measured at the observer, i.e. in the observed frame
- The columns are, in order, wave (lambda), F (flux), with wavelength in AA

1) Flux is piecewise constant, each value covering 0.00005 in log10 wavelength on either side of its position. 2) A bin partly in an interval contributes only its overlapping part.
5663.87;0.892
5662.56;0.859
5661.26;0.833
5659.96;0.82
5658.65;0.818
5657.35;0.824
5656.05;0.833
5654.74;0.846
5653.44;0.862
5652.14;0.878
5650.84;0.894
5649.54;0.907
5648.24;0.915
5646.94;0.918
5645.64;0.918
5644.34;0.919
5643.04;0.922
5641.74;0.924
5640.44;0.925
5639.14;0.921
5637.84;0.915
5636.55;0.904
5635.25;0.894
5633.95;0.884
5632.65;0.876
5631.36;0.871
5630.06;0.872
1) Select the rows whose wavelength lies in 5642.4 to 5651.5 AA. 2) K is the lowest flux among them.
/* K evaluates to 0.894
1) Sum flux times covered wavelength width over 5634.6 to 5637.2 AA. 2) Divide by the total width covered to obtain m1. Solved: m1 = 0.901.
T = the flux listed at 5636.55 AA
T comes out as 0.904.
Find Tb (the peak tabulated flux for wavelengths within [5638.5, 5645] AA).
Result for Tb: 0.925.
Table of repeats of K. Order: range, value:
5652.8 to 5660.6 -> 0.818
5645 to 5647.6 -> 0.918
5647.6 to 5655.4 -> 0.846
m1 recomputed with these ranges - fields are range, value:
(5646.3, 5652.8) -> 0.903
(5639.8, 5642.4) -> 0.924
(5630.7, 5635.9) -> 0.881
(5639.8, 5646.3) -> 0.921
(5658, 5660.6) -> 0.817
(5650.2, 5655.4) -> 0.869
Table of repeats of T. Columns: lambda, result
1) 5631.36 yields 0.871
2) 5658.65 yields 0.818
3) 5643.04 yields 0.922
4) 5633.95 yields 0.884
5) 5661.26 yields 0.833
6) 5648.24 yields 0.915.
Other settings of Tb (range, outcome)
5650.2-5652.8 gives 0.894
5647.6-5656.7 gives 0.915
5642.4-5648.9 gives 0.922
